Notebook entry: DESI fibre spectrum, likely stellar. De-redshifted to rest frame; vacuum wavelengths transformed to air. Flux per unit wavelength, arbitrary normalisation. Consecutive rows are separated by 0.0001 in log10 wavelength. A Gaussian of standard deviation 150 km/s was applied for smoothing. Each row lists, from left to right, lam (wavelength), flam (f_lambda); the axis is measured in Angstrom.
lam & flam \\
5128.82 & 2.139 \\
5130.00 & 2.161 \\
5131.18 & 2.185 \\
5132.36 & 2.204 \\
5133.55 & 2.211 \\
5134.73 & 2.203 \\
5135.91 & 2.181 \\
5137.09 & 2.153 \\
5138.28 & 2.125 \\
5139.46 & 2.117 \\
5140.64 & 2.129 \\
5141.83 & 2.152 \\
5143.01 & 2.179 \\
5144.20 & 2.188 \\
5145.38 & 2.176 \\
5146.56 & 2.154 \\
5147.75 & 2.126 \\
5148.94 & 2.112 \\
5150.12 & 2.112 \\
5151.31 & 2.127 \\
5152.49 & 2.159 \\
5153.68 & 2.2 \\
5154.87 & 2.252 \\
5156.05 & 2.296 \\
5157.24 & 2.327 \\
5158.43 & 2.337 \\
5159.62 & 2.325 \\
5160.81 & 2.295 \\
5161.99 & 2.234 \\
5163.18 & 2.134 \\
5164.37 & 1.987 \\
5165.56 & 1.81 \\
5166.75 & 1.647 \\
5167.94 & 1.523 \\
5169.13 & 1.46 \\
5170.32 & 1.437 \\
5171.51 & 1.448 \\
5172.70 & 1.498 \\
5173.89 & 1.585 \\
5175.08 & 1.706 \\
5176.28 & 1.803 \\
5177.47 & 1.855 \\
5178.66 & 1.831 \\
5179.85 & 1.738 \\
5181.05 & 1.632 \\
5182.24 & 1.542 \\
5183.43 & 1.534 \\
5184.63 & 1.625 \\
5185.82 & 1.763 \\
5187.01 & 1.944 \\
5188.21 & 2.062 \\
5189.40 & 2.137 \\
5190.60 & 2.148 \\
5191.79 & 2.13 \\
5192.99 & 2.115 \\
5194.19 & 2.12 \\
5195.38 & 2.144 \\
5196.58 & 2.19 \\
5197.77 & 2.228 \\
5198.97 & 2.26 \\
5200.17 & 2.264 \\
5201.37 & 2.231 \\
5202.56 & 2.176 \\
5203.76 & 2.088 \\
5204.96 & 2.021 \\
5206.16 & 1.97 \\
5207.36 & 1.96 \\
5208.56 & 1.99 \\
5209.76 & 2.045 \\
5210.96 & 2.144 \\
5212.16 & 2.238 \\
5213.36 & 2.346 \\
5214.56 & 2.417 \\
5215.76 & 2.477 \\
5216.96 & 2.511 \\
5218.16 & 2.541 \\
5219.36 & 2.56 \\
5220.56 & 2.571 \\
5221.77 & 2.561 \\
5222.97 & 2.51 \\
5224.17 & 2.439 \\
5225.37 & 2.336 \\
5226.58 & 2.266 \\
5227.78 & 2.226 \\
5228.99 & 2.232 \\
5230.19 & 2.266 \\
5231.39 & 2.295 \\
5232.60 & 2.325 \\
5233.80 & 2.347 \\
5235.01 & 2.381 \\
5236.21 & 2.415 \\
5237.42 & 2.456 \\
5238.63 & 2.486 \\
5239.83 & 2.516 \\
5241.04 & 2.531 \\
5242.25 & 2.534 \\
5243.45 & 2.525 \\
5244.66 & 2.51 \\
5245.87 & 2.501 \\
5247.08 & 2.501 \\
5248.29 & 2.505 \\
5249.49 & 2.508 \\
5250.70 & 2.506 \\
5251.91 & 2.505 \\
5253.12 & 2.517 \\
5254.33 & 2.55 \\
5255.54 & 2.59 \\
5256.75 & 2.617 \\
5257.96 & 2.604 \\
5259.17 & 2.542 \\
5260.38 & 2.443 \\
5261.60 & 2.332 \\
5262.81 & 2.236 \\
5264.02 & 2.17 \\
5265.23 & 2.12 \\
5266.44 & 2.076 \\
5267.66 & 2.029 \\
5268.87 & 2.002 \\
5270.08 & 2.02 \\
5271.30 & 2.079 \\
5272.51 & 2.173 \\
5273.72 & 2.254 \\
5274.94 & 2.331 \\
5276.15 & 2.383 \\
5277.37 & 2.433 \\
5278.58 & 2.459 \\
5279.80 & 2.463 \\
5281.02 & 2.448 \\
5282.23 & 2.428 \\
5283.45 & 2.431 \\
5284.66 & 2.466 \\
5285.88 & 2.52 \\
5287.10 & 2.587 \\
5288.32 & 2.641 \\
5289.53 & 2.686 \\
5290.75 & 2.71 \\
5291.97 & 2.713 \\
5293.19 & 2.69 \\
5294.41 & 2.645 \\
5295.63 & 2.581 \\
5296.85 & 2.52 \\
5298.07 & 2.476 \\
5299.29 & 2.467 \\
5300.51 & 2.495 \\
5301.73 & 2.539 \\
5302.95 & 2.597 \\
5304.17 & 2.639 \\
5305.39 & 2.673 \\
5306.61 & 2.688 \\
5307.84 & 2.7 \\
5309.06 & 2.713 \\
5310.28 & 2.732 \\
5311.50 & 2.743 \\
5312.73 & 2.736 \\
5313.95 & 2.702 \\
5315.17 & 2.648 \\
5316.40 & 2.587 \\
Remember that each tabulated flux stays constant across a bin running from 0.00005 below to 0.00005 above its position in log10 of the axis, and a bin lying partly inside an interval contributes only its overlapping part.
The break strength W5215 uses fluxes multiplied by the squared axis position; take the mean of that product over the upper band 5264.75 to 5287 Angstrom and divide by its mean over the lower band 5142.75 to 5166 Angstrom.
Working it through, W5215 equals 1.10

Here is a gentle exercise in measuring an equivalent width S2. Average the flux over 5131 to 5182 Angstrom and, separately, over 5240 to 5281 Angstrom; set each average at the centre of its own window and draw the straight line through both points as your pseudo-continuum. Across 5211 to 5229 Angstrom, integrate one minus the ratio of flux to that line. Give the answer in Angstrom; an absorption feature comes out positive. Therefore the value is -1.4 Angstrom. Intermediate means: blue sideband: 2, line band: 2.41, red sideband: 2.38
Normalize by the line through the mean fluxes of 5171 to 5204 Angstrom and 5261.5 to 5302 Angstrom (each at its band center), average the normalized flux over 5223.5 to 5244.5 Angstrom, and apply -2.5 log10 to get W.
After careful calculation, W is -0.111 mag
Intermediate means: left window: 1.92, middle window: 2.39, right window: 2.4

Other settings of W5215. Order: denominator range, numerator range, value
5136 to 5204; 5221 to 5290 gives 1.24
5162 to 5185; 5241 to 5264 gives 1.52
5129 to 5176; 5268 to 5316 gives 1.30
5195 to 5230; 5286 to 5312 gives 1.19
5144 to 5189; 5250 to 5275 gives 1.25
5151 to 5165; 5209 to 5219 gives 1.08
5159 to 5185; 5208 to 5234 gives 1.36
